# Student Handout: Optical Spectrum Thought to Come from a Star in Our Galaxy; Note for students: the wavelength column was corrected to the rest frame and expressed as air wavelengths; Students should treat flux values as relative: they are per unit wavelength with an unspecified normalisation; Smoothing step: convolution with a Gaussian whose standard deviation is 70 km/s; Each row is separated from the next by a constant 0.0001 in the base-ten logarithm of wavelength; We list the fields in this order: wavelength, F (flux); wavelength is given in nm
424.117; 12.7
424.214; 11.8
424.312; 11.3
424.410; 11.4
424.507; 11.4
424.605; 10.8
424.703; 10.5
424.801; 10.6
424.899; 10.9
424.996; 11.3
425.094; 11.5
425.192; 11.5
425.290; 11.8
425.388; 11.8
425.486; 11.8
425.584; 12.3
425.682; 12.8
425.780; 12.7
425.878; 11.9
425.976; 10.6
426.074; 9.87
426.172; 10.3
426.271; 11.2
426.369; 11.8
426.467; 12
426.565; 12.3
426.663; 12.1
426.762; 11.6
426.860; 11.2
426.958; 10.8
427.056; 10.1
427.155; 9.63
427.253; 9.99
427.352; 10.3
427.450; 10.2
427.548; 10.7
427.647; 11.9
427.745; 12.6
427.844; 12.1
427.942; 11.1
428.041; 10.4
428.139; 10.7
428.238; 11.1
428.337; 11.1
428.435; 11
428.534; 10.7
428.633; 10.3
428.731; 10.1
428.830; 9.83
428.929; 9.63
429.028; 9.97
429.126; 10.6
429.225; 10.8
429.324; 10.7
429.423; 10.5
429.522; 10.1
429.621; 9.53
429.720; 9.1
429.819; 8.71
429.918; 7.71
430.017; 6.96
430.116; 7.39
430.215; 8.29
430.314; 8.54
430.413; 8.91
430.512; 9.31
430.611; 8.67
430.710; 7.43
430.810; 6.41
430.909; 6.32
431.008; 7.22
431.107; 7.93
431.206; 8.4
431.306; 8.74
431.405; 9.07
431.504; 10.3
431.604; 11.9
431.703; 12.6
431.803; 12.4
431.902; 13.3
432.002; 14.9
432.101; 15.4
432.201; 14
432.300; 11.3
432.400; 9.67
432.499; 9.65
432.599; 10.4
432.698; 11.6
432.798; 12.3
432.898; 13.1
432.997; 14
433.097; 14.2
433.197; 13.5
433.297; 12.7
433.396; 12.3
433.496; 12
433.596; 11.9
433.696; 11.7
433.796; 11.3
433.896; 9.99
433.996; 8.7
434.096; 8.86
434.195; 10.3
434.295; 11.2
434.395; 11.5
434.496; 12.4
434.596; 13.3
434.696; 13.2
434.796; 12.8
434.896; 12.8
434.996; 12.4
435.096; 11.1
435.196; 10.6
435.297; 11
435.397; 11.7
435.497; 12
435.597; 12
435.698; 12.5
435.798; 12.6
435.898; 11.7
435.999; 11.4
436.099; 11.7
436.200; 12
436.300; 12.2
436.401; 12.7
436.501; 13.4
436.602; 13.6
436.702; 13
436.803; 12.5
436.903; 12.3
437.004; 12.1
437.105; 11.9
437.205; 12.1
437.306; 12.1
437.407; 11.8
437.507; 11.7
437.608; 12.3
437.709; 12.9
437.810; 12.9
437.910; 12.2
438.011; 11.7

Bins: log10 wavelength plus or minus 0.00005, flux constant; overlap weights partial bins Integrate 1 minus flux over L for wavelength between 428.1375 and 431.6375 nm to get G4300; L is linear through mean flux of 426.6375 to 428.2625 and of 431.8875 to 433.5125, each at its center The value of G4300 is 0.73 nm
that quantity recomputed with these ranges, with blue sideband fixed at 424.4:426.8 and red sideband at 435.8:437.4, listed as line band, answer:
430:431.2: 0.408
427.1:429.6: 0.225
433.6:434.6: 0.104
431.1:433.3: 0.022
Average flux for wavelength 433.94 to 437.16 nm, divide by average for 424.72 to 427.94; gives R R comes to 1.05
